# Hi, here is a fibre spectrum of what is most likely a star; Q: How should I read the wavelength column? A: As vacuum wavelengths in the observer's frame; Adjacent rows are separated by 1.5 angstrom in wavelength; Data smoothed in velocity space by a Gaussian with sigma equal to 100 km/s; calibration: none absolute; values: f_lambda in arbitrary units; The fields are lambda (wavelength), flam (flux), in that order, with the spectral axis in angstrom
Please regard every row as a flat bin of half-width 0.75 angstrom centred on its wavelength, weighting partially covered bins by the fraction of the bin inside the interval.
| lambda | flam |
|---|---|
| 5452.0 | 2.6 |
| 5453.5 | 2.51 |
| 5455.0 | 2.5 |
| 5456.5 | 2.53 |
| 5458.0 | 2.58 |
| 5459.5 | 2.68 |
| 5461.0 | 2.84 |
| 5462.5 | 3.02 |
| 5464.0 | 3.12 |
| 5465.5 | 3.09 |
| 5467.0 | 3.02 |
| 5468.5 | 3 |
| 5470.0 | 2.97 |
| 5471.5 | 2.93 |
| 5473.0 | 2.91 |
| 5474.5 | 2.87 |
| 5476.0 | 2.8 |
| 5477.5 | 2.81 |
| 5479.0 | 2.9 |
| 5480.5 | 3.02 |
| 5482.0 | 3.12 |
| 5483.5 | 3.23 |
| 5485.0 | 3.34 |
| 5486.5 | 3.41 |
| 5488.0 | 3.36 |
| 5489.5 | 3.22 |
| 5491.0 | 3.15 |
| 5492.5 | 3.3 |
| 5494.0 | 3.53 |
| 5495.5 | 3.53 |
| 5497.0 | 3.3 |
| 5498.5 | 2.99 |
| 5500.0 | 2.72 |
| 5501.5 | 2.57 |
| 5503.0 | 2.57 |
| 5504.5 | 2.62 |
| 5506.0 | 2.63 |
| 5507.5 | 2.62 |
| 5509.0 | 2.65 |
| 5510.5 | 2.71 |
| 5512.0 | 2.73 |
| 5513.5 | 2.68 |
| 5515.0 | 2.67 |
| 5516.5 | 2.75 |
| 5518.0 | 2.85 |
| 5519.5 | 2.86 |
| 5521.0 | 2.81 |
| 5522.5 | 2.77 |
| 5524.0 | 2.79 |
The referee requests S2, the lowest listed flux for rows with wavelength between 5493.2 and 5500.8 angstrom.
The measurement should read 2.72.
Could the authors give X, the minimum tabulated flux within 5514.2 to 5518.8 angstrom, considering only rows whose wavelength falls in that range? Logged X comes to 2.67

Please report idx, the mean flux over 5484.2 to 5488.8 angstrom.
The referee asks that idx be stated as 3.37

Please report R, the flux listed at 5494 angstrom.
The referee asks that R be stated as 3.53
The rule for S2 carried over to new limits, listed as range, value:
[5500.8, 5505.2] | 2.57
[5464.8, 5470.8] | 2.97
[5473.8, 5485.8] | 2.8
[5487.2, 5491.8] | 3.15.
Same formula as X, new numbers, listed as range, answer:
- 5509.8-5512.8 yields 2.71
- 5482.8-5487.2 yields 3.23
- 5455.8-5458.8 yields 2.53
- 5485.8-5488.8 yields 3.36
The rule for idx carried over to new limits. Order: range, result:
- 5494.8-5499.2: 3.27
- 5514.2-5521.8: 2.79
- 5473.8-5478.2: 2.83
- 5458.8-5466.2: 2.95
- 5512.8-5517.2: 2.7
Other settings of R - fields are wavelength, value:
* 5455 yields 2.5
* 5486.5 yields 3.41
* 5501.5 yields 2.57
